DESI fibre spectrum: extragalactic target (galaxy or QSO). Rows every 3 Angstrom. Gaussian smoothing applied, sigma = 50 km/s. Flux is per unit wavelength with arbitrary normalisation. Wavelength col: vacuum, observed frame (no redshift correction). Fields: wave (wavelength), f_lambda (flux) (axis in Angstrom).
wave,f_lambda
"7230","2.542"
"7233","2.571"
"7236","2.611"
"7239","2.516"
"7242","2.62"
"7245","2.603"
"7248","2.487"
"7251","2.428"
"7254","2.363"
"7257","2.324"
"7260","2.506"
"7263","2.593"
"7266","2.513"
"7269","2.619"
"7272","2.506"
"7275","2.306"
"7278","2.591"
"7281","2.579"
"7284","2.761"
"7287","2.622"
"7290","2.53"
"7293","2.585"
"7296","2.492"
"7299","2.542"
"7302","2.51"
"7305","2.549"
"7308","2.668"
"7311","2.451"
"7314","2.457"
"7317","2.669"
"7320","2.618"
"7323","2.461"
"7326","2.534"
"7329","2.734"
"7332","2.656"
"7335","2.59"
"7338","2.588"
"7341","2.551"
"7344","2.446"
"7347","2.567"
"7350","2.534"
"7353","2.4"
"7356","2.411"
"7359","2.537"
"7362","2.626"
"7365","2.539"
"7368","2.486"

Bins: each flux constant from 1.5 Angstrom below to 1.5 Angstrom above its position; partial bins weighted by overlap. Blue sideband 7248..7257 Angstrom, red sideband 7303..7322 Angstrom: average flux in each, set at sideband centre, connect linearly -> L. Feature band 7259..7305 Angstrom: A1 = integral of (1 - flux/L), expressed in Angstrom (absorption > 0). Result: -1.32 Angstrom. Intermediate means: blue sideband 2.4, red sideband 2.56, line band 2.55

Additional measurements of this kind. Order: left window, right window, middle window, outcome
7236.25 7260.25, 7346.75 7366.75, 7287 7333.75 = -1.2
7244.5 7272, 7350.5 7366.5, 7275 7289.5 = -0.6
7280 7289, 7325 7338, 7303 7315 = 0.5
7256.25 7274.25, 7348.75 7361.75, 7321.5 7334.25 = -0.5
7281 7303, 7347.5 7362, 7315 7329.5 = -0.3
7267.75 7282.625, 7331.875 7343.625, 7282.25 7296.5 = -0.4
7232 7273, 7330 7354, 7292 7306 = 0.0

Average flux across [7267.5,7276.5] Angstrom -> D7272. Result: 2.48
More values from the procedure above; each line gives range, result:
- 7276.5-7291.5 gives 2.62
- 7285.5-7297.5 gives 2.56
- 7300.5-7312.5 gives 2.54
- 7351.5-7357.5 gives 2.41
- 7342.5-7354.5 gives 2.49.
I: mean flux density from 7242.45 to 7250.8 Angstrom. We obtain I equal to 2.54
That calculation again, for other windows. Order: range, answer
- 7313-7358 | 2.55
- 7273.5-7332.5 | 2.56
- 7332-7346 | 2.56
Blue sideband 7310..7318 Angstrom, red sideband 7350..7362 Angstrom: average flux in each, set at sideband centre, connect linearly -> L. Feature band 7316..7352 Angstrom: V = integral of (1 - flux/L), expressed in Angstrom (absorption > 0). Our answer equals -1.04 Angstrom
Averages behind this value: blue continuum 2.52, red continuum 2.48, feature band 2.58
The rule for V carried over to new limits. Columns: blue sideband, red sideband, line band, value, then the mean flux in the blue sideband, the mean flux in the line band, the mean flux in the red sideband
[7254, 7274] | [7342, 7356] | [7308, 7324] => -0.39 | 2.49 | 2.55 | 2.48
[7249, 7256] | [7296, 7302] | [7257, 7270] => -0.55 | 2.4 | 2.53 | 2.52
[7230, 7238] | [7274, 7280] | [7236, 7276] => 0.40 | 2.58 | 2.5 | 2.47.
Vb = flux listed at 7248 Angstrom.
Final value 2.487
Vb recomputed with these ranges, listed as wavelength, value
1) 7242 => 2.62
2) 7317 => 2.669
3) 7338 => 2.588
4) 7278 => 2.591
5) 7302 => 2.51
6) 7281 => 2.579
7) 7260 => 2.506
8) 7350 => 2.534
